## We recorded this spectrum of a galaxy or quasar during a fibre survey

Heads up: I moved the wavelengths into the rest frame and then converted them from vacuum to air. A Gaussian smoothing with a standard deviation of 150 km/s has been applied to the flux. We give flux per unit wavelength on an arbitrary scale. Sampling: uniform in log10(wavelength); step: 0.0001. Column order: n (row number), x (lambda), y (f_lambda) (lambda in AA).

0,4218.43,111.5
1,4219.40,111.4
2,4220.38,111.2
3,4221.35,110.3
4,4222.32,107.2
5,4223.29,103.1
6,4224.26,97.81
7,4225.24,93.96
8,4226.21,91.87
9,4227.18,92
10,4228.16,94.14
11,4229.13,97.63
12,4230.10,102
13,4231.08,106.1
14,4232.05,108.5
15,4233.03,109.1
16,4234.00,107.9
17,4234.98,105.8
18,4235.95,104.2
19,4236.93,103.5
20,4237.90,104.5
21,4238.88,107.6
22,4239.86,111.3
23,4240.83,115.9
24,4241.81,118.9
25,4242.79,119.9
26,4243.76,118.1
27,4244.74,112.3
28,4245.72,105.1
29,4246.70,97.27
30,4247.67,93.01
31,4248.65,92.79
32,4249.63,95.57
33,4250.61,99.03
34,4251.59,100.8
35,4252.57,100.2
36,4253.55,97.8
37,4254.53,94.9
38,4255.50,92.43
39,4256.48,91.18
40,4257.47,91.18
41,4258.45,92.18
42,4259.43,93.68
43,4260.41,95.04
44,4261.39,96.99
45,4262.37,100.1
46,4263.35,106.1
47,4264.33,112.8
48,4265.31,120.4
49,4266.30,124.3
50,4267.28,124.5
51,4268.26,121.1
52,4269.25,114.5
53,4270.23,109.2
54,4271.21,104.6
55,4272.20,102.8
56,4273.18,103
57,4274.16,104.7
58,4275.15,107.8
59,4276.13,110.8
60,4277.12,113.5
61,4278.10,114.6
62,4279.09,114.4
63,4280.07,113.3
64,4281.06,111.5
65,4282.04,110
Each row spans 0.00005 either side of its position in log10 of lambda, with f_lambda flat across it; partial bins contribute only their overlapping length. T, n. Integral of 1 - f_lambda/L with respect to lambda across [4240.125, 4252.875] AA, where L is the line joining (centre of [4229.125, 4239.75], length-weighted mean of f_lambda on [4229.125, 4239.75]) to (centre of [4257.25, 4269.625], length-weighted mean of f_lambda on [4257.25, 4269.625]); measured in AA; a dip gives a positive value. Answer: 0.11 AA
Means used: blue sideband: 106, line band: 105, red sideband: 107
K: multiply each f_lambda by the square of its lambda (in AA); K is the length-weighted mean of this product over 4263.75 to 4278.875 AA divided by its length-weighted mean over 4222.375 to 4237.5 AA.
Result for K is 1.13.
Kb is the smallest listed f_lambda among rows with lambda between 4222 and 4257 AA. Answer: 91.18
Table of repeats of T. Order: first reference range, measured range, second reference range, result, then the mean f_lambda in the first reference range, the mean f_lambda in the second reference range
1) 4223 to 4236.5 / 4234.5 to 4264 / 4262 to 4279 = 1.1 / 101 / 112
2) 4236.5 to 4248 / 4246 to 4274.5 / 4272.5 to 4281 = 1.9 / 109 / 110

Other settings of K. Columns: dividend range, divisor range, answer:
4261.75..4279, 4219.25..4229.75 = 1.13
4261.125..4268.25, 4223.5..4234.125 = 1.15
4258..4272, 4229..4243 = 1.01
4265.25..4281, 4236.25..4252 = 1.08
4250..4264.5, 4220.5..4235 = 0.97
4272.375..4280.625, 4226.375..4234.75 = 1.10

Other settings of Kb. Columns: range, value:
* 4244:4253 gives 92.79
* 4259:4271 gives 93.68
